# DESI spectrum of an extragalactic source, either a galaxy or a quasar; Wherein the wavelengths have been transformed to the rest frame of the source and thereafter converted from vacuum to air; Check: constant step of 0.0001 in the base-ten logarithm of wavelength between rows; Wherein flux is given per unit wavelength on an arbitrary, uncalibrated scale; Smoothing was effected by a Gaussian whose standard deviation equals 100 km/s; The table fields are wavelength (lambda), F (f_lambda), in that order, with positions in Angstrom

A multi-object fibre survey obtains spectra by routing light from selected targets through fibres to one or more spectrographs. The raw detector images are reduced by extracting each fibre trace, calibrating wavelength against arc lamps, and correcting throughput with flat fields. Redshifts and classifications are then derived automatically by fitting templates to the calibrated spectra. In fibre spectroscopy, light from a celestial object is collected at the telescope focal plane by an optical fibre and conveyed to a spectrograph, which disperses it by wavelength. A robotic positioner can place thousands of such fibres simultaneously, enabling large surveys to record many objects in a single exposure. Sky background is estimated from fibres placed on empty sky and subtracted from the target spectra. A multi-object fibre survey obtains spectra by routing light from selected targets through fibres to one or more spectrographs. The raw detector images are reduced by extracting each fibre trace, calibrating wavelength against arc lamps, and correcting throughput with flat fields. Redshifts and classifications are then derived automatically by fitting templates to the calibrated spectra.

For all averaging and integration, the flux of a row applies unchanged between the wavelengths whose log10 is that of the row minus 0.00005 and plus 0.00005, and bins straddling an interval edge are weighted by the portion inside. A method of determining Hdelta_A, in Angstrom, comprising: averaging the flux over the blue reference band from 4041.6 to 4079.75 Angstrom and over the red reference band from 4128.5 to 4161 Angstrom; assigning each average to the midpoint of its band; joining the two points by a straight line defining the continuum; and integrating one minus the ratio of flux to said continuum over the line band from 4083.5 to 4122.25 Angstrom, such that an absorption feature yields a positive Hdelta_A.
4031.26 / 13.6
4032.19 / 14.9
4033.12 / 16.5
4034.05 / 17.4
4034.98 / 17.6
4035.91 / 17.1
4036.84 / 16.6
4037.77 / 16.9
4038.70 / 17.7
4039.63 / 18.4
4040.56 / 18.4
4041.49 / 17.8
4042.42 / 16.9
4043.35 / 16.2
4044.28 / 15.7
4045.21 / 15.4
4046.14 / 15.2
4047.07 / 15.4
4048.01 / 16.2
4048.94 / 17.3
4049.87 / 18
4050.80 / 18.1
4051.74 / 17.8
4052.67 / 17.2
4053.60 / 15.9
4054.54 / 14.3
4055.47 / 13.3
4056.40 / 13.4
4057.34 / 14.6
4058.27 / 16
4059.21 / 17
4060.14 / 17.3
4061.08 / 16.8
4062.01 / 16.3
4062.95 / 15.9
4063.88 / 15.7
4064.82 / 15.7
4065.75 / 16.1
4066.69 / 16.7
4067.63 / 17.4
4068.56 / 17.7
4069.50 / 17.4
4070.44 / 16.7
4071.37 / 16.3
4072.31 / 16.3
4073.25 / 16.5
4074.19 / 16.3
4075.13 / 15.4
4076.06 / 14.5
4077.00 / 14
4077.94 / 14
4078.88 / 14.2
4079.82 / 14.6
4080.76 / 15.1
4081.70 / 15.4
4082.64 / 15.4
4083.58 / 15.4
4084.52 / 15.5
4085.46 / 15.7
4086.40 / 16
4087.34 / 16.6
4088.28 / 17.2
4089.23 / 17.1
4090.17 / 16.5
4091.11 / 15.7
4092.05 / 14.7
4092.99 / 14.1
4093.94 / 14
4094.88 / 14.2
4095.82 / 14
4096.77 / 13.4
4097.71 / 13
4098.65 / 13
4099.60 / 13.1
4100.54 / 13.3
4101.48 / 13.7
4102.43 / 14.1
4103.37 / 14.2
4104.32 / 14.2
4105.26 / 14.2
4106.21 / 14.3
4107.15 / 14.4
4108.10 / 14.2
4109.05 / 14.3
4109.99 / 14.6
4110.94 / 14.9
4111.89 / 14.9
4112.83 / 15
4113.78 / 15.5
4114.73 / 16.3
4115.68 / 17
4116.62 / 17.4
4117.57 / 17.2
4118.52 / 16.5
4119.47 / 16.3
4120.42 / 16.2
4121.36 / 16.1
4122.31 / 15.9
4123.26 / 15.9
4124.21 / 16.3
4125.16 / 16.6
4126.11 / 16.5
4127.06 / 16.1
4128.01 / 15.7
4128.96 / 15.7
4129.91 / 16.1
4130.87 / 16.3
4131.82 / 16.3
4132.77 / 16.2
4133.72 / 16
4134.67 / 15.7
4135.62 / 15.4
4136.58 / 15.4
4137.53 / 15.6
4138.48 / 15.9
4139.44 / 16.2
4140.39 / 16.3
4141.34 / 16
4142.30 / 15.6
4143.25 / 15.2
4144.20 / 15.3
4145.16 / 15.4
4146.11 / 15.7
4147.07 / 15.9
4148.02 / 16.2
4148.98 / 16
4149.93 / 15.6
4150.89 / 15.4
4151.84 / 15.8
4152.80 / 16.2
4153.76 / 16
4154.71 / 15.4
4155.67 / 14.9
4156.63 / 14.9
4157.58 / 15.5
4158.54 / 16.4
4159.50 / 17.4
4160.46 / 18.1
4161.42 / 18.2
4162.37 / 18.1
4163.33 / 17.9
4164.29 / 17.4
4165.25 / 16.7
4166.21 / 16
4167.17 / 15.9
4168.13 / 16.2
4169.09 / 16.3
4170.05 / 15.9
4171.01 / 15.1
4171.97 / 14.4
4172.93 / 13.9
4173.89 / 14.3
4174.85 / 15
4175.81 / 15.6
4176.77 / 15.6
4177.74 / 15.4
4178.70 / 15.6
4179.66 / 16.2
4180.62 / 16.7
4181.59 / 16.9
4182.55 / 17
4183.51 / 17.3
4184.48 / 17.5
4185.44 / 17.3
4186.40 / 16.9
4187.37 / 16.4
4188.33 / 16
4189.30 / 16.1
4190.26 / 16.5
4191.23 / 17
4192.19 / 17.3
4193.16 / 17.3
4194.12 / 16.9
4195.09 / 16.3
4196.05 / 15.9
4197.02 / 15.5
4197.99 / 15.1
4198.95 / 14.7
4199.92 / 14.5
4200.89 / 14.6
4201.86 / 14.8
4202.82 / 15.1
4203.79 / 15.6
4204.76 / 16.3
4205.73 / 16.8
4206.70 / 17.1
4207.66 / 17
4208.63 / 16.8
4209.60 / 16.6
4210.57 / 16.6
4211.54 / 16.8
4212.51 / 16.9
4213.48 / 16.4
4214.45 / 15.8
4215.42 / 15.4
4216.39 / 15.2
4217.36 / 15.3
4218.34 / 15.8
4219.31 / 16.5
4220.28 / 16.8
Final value 2.13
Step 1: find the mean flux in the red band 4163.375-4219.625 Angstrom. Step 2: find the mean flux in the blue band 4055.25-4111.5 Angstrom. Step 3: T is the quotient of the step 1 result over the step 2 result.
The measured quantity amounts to 1.1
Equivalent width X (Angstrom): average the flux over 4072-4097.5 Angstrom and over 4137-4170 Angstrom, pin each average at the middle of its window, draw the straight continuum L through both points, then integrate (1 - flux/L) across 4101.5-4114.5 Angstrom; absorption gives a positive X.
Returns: 0.8 Angstrom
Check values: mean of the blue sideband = 15.2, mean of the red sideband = 16.2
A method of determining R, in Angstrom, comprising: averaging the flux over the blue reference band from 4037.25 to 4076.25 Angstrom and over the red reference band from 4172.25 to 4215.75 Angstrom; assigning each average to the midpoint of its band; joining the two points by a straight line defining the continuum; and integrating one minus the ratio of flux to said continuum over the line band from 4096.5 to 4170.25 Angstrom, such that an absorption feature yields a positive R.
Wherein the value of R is 2.50 Angstrom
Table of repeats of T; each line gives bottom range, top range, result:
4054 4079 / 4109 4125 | 1.01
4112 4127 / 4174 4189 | 1.00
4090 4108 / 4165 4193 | 1.14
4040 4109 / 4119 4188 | 1.04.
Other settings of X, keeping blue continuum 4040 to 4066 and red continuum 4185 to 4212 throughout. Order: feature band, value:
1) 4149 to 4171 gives -0.17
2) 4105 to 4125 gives 0.73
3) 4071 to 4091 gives 0.74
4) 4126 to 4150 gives 0.54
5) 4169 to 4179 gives 0.66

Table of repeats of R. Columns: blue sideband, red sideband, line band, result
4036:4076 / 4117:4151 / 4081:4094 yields 0.43 Angstrom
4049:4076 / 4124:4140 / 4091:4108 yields 2.30 Angstrom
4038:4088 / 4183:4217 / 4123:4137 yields 0.13 Angstrom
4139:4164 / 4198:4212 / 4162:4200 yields -0.35 Angstrom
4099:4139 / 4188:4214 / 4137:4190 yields -0.82 Angstrom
